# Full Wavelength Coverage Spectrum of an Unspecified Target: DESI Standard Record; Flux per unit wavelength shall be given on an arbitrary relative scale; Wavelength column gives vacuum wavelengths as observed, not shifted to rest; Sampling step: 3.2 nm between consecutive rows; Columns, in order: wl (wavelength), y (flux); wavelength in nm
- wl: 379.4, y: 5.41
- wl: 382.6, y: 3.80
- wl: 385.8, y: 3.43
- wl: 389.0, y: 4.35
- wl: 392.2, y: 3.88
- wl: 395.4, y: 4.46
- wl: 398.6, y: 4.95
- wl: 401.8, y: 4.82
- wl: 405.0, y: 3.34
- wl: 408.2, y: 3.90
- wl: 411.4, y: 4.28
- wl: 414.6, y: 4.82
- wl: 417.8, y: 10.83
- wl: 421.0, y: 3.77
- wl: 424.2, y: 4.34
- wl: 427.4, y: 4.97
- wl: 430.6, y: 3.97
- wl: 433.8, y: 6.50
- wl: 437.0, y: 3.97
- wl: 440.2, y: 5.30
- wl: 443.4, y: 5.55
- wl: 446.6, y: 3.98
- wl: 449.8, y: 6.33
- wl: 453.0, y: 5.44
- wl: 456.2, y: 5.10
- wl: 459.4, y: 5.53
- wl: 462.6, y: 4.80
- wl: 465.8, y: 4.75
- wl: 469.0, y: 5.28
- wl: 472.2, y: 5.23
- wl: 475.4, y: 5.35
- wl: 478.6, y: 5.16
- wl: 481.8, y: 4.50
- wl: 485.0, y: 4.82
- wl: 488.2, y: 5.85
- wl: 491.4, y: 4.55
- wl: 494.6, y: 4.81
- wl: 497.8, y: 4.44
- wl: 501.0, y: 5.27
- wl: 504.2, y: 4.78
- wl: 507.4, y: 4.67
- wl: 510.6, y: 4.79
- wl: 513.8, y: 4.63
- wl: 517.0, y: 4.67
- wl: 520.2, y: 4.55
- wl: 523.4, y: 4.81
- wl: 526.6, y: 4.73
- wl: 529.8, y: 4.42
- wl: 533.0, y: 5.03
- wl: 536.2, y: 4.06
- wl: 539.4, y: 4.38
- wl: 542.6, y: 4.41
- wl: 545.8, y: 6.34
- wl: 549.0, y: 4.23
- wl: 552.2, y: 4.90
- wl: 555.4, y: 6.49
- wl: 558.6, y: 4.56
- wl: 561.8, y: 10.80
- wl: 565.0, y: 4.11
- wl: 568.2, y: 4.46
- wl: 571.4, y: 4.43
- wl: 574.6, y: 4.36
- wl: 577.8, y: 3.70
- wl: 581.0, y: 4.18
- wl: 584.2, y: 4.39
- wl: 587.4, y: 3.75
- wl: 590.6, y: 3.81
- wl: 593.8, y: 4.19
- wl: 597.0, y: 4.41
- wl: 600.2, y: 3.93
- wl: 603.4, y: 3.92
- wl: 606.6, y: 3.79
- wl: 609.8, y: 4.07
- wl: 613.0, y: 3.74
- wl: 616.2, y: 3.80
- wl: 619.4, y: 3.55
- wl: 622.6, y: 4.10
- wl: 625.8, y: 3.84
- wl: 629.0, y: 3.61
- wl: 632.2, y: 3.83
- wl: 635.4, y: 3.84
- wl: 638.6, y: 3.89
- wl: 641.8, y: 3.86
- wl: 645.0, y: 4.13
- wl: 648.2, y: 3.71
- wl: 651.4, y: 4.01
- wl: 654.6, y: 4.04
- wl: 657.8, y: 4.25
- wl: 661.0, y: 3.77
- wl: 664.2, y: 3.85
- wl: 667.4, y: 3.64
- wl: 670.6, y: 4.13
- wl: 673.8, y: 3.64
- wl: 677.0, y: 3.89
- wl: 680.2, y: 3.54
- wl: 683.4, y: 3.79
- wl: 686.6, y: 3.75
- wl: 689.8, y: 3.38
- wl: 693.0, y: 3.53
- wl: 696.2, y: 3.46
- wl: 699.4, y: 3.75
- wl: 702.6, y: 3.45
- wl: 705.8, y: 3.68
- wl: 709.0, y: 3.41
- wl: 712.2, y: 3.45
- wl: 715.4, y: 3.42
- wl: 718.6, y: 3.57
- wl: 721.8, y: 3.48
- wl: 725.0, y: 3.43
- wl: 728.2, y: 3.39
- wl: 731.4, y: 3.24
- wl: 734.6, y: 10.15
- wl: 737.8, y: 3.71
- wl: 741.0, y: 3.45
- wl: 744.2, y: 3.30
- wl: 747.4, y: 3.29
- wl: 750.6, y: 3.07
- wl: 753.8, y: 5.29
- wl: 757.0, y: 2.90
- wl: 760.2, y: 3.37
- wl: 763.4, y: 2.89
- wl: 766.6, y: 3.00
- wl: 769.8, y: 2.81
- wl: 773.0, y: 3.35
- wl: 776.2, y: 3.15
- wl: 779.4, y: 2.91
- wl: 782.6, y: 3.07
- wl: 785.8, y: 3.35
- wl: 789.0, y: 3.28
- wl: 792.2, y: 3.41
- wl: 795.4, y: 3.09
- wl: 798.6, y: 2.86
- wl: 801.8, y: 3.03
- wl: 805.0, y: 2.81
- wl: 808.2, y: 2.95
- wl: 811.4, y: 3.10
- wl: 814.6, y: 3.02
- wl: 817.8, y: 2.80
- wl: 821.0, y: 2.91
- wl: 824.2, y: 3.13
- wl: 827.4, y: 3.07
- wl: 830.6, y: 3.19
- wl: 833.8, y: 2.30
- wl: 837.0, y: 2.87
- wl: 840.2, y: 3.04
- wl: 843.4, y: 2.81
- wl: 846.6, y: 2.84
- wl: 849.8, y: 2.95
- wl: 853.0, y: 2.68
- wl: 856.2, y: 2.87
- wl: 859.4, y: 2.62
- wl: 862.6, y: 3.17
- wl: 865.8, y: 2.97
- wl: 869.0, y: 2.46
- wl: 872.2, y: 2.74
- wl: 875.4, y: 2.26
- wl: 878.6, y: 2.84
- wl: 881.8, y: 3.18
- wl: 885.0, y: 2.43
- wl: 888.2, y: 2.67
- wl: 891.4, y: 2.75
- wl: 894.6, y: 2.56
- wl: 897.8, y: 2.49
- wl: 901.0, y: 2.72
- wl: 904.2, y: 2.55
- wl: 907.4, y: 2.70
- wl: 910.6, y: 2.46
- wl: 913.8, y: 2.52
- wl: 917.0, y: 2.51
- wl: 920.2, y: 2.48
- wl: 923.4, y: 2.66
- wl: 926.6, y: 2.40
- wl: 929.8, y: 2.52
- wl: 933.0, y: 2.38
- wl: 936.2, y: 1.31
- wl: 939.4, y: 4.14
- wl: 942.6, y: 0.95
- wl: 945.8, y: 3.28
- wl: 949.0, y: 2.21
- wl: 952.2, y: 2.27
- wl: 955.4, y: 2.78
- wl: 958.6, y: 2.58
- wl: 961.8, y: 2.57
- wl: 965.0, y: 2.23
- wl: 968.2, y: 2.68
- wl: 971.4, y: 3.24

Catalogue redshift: 0.12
